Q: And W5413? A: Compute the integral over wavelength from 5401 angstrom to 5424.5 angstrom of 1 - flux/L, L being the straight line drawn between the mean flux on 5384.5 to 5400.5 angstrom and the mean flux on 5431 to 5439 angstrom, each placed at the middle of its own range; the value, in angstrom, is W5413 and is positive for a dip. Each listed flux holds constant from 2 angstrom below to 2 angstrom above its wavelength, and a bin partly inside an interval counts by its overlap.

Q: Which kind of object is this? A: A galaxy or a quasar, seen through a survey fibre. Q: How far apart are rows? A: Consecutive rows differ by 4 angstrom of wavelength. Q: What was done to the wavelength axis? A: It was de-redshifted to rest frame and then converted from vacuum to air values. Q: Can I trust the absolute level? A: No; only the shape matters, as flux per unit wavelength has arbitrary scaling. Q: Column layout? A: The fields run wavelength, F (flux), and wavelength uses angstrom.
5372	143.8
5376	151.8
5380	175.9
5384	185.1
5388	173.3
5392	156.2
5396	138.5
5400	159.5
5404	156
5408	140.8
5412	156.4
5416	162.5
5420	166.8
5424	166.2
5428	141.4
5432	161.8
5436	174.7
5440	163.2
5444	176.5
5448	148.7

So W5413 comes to 0.86 angstrom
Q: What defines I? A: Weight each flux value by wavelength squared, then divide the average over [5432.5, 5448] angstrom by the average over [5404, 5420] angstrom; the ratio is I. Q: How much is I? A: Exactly 1.09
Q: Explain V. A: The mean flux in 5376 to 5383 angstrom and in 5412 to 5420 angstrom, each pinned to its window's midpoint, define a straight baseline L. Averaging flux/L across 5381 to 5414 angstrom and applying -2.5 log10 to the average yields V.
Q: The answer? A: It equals 0.05 mag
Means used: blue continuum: 170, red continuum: 162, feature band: 159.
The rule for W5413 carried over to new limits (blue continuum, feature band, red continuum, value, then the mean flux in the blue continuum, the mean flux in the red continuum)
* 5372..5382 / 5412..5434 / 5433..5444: 1.0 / 160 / 170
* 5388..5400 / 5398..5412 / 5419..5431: 0.2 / 154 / 158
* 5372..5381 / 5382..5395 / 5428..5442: -0.8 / 158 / 163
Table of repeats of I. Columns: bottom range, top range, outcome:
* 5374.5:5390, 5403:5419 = 0.91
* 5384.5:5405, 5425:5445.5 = 1.04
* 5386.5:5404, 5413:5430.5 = 1.03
